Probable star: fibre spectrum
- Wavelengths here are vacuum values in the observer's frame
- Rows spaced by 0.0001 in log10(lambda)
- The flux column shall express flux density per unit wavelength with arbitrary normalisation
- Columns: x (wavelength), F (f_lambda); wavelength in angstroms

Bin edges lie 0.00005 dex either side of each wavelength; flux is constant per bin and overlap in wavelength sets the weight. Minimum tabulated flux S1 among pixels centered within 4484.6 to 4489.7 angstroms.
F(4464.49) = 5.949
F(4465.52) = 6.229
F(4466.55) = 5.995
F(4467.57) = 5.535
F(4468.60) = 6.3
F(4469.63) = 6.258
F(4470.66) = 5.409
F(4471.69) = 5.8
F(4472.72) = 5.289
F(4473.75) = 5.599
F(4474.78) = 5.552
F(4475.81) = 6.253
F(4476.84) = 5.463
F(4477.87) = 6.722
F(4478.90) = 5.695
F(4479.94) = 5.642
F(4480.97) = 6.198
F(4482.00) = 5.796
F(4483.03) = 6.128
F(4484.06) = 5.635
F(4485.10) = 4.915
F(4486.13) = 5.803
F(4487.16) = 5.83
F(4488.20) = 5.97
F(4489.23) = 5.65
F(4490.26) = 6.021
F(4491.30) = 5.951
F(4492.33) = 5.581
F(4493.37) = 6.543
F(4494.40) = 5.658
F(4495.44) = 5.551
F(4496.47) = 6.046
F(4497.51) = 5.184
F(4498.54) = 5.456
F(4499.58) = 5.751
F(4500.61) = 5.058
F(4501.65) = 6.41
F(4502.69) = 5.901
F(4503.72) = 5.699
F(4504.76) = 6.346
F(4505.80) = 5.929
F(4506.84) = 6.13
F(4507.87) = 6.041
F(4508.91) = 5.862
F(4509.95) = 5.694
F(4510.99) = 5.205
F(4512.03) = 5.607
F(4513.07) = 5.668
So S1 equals 4.915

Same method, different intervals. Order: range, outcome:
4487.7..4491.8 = 5.65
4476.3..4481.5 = 5.463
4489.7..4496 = 5.551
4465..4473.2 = 5.289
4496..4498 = 5.184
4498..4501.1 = 5.058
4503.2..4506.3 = 5.699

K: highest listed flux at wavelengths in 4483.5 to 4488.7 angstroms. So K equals 5.97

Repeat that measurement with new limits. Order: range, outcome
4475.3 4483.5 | 6.722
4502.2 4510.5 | 6.346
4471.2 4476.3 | 6.253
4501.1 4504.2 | 6.41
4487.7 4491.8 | 6.021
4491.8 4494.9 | 6.543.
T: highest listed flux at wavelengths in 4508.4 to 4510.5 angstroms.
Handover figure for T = 5.862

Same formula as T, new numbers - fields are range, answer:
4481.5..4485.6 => 6.128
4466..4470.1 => 6.3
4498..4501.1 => 5.751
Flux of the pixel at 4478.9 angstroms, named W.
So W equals 5.695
